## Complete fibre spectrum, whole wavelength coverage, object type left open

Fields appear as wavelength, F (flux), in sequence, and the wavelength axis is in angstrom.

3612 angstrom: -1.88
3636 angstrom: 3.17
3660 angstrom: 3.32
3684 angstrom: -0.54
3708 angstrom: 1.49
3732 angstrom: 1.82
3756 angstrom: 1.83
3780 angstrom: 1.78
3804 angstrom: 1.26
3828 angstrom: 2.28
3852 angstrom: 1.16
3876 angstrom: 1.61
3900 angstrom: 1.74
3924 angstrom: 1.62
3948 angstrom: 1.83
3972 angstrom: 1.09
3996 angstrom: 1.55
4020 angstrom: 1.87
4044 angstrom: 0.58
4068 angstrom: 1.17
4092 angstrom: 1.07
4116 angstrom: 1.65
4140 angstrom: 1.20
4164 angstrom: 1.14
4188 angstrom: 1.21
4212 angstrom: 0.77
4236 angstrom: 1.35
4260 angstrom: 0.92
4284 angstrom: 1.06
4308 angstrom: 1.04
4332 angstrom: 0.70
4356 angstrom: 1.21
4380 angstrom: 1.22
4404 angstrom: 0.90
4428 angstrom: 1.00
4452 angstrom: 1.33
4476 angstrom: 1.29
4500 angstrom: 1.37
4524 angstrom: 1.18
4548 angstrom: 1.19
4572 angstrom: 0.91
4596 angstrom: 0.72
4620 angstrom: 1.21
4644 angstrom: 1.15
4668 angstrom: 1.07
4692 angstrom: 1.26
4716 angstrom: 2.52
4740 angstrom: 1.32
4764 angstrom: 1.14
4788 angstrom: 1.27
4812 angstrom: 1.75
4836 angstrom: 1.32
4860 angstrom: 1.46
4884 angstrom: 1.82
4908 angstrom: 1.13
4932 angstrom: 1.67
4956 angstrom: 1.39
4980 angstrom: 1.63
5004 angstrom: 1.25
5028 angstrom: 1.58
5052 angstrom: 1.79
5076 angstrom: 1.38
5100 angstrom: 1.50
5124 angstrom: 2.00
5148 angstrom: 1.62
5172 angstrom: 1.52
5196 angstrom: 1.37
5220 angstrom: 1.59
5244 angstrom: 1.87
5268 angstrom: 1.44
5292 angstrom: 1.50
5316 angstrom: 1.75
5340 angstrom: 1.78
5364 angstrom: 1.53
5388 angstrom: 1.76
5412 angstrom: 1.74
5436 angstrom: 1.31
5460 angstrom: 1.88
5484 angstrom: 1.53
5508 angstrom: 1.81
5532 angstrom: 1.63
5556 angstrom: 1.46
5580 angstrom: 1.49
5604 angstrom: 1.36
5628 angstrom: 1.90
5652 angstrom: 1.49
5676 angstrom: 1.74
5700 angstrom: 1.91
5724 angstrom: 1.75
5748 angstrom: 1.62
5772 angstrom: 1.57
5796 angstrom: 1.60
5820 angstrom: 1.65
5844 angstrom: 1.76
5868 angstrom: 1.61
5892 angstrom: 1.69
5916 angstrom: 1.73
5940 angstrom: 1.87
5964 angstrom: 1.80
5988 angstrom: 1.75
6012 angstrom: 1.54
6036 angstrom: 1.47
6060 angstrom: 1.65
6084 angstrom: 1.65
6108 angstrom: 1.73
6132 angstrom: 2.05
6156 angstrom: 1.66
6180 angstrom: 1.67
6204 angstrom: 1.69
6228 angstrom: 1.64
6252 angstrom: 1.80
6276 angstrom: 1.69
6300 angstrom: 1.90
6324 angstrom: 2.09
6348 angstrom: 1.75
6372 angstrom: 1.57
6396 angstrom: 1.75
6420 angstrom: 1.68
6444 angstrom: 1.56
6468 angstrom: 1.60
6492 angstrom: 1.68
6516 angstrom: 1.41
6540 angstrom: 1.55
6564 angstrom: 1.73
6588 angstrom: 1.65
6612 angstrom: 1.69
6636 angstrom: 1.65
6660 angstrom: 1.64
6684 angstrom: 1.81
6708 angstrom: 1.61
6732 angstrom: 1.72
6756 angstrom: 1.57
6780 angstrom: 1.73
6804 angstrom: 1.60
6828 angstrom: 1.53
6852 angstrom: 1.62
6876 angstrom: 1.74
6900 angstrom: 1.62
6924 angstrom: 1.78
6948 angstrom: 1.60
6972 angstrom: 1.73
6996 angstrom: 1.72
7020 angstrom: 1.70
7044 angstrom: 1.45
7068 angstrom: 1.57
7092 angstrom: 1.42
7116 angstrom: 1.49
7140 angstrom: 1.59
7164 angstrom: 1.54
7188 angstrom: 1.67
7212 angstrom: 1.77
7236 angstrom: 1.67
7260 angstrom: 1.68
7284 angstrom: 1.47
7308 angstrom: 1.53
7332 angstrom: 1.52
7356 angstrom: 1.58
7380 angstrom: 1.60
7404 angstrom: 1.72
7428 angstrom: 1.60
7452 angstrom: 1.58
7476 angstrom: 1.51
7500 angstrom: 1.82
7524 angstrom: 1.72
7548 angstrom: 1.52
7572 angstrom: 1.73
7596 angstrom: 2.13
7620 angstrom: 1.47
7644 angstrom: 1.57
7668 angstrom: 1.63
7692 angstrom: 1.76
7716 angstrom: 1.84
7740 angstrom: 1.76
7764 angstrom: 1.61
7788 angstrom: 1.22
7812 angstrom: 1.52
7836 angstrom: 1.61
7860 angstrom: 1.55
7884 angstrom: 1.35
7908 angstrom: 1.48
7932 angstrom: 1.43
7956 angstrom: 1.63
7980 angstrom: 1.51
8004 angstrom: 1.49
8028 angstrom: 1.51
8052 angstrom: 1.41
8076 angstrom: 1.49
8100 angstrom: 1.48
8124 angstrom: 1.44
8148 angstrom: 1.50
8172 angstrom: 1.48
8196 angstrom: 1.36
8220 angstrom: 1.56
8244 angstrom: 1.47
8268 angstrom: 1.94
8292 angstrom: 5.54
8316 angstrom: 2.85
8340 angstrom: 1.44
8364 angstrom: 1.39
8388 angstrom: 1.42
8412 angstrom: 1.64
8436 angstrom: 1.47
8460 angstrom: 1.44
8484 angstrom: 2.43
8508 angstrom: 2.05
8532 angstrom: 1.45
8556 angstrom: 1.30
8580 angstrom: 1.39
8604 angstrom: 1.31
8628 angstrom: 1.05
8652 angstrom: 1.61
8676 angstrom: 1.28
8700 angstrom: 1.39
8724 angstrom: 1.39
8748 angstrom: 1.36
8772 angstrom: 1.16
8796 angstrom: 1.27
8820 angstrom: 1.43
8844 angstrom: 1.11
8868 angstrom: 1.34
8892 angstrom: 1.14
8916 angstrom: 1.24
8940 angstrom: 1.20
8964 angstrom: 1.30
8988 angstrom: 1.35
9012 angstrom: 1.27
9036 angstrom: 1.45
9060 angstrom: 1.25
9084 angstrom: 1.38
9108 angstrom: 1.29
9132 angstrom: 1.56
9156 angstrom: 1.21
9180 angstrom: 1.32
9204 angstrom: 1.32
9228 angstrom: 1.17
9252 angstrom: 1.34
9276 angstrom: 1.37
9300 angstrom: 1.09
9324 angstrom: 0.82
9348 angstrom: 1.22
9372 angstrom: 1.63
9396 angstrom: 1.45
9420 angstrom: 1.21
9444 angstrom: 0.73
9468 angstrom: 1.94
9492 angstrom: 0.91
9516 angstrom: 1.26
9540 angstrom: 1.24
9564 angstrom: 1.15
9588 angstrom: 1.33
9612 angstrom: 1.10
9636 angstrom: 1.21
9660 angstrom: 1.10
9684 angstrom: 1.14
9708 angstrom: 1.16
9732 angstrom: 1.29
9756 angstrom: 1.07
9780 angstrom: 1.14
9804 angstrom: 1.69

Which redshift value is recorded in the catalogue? 0.262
